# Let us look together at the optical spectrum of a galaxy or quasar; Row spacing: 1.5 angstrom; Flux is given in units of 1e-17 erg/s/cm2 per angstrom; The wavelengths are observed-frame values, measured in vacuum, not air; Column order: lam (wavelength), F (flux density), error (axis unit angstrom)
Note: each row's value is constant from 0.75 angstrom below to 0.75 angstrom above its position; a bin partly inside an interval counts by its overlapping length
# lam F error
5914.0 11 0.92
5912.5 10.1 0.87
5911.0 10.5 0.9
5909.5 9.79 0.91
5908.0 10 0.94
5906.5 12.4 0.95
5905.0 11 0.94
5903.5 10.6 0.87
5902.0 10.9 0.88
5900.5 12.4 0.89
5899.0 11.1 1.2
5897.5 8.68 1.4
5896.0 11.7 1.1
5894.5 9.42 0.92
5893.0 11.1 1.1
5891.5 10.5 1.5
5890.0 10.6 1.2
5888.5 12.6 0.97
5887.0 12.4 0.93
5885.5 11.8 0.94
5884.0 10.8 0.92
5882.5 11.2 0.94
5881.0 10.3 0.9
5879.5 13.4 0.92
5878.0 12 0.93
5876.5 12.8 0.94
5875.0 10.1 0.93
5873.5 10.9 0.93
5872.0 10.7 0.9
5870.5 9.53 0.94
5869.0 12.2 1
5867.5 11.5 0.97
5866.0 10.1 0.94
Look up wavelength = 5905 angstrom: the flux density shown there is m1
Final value 11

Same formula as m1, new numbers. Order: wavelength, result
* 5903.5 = 10.6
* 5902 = 10.9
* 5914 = 11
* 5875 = 10.1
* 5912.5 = 10.1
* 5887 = 12.4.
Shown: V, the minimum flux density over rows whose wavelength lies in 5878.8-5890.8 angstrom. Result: 10.3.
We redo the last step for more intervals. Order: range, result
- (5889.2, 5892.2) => 10.5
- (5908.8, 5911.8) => 9.79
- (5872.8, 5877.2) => 10.1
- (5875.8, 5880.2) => 12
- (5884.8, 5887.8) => 11.8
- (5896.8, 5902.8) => 8.68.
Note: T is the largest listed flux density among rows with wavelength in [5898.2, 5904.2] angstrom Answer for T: 12.4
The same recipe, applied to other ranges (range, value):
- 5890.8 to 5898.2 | 11.7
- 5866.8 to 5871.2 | 12.2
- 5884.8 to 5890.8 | 12.6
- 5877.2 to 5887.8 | 13.4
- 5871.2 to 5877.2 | 12.8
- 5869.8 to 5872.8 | 10.7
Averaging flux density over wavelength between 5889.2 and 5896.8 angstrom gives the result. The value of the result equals 10.7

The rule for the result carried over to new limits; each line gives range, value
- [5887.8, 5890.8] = 11.6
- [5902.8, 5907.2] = 11.3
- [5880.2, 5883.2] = 10.8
